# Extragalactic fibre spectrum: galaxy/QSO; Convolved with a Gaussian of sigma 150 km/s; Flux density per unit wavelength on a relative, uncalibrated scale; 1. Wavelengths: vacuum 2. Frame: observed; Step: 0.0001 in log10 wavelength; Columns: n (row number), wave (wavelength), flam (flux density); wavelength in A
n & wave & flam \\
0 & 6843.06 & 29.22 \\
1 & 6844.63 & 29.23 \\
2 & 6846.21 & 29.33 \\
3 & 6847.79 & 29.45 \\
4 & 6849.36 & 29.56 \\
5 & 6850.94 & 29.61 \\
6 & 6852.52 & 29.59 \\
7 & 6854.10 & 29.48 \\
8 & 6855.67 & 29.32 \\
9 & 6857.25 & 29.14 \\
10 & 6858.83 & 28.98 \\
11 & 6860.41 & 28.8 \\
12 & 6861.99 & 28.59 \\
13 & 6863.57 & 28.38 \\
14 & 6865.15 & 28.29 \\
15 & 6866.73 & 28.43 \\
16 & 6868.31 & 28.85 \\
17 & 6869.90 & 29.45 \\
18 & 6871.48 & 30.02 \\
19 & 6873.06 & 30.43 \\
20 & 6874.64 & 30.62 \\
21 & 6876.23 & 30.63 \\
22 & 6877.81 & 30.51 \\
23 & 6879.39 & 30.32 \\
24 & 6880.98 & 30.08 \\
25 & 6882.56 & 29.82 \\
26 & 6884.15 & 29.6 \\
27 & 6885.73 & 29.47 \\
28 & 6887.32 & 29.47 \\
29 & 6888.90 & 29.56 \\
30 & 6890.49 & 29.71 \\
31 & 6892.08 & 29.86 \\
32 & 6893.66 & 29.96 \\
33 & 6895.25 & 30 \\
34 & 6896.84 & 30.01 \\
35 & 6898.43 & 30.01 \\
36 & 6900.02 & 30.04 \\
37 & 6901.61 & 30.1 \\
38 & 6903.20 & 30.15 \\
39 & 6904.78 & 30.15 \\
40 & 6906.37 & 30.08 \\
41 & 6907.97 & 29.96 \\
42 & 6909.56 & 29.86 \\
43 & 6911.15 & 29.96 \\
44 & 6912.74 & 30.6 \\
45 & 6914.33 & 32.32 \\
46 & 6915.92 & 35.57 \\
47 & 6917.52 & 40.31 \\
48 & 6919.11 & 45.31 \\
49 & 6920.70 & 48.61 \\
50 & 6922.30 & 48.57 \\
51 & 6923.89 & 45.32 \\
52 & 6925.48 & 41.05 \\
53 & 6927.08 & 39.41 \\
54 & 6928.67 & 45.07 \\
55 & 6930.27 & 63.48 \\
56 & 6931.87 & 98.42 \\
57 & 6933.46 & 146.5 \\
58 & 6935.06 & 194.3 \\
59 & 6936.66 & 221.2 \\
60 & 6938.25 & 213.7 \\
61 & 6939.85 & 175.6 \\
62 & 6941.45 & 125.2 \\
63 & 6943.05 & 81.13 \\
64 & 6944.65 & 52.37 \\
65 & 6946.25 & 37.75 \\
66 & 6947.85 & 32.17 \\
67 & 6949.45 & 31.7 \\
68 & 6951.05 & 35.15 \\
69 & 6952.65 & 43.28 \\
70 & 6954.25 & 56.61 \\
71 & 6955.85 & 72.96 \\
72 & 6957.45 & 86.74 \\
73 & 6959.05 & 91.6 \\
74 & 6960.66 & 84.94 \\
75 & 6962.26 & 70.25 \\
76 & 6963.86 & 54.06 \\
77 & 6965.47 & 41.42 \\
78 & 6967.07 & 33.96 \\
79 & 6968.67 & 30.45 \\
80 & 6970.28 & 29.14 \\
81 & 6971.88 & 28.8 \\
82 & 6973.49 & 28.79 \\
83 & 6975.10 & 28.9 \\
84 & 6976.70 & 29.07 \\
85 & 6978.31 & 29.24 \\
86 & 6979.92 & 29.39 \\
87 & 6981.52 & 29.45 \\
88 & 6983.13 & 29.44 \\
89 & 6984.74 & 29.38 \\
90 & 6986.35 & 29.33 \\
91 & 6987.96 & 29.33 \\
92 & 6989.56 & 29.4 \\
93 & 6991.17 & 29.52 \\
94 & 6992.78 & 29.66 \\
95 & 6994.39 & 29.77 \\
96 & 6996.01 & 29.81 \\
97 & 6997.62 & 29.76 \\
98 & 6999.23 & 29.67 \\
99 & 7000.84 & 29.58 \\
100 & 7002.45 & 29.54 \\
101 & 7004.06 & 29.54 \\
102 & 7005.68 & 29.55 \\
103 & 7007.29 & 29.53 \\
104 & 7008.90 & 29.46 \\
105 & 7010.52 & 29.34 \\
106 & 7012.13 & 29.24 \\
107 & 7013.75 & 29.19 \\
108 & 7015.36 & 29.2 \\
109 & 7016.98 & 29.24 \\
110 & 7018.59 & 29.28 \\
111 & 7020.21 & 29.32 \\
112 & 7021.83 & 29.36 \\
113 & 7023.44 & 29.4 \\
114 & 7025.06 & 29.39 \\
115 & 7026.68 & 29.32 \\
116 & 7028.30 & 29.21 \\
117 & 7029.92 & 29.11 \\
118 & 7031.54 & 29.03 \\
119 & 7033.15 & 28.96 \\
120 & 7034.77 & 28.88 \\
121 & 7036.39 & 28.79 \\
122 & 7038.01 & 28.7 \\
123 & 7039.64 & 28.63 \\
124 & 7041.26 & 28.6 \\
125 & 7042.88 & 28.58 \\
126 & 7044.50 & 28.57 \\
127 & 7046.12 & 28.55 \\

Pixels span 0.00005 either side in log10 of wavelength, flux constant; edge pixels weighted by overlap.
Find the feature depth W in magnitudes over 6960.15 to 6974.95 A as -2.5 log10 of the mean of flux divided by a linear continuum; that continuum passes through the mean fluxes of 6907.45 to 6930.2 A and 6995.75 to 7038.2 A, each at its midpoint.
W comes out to -0.24 mag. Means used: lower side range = 39.6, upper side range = 29.3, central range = 43.1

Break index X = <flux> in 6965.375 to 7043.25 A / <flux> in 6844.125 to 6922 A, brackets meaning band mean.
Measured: 1.0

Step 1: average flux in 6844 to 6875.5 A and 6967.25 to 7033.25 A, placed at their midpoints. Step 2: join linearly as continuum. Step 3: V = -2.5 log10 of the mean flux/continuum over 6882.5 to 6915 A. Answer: -0.03 mag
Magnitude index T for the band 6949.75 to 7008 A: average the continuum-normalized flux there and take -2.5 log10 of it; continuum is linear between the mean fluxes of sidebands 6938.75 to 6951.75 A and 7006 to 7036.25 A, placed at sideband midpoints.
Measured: 0.38 mag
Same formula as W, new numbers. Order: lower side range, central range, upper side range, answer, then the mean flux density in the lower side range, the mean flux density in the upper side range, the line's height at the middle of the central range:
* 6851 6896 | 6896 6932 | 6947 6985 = -0.07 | 29.6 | 44.2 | 36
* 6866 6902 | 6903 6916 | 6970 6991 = -0.04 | 29.9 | 29.2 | 29.7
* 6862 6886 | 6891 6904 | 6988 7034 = -0.02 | 29.6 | 29.4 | 29.6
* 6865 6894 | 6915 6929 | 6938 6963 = 0.33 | 29.8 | 77.8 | 58.5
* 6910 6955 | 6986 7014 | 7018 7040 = 0.39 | 74.4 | 29.1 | 42.7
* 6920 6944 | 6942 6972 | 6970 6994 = 0.23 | 106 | 29.3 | 67.5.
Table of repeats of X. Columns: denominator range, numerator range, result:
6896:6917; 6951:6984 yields 1.50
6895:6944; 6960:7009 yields 0.49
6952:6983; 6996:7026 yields 0.63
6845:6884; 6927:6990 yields 2.25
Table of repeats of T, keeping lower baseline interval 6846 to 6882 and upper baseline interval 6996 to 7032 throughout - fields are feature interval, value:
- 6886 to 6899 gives -0.01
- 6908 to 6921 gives -0.21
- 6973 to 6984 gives 0.01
